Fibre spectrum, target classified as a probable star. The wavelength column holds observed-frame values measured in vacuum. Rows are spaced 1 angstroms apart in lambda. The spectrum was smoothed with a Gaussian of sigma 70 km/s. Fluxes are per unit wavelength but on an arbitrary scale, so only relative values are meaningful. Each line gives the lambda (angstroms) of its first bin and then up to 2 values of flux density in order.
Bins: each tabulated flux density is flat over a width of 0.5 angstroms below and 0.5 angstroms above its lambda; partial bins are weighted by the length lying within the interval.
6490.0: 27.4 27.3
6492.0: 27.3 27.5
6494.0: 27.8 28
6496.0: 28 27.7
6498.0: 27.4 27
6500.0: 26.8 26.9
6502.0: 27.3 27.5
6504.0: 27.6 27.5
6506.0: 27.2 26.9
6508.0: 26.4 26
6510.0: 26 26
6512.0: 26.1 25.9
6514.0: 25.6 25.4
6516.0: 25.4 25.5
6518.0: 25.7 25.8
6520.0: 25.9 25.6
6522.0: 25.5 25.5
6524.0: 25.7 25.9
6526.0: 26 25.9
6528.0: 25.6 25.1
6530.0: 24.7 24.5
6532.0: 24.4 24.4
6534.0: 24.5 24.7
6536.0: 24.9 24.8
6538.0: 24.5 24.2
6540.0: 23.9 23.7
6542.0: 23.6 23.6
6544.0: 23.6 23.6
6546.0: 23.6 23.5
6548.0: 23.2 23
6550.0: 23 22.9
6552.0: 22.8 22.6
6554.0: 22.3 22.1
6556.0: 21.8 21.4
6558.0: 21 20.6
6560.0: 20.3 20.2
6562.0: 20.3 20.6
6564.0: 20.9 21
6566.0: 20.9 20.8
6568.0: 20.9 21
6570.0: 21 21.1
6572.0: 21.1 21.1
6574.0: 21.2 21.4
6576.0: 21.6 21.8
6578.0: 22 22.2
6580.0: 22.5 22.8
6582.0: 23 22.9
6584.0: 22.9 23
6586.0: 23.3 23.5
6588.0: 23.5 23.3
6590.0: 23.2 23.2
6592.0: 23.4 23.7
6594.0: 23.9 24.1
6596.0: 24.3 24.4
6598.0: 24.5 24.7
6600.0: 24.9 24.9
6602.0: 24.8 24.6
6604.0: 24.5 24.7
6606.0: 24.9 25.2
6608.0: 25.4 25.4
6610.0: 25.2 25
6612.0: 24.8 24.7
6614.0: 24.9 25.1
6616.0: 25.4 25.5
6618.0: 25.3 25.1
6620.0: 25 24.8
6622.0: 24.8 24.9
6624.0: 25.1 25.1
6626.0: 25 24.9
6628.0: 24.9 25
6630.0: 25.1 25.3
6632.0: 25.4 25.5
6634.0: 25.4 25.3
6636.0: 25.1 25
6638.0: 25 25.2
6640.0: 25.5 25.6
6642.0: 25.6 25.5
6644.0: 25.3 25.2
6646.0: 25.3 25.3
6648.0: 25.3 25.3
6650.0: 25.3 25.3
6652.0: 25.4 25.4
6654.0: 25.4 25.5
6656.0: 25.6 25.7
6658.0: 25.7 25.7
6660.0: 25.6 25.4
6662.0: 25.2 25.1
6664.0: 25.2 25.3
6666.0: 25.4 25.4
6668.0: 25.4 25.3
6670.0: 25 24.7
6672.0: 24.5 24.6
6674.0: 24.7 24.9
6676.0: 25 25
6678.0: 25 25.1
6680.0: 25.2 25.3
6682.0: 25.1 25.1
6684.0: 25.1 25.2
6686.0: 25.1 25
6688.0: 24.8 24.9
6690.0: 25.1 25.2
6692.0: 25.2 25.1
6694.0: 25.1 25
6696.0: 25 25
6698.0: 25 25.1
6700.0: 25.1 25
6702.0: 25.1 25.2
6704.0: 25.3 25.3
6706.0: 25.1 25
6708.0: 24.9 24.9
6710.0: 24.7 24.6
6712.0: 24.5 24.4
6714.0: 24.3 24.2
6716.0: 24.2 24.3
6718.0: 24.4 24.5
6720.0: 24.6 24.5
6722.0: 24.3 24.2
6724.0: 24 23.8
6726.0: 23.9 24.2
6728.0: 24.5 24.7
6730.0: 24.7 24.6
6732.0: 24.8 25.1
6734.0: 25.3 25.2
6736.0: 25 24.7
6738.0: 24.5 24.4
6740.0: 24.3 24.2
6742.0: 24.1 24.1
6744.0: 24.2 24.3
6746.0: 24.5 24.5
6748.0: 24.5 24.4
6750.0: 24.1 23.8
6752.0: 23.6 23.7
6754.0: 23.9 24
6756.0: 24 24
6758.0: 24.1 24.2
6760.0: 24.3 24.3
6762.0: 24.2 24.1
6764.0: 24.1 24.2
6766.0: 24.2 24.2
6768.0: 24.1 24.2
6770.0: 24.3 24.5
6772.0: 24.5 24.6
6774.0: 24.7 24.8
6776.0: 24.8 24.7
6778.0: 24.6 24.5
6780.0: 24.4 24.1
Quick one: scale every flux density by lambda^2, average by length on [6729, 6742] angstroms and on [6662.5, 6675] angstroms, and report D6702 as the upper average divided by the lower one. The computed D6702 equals 1.0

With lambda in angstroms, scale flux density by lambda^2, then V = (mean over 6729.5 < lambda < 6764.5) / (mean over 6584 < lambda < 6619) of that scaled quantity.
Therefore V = 1.04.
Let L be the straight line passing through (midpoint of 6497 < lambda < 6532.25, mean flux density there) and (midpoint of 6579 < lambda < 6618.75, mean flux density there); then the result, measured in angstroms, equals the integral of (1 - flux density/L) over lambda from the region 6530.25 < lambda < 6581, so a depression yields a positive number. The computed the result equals 5.6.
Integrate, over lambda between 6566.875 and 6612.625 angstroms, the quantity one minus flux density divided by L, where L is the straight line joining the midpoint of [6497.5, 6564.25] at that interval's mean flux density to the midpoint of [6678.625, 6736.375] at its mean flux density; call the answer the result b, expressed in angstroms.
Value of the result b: 2.42 angstroms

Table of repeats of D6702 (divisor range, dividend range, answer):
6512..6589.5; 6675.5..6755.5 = 1.12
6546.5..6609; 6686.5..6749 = 1.13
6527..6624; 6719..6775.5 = 1.10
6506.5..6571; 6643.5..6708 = 1.10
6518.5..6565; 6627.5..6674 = 1.11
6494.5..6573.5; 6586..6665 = 1.06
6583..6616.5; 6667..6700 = 1.06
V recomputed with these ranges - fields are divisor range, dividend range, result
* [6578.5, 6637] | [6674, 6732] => 1.04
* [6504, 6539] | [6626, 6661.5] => 1.03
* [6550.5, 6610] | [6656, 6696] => 1.14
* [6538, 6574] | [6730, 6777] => 1.17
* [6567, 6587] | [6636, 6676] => 1.18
